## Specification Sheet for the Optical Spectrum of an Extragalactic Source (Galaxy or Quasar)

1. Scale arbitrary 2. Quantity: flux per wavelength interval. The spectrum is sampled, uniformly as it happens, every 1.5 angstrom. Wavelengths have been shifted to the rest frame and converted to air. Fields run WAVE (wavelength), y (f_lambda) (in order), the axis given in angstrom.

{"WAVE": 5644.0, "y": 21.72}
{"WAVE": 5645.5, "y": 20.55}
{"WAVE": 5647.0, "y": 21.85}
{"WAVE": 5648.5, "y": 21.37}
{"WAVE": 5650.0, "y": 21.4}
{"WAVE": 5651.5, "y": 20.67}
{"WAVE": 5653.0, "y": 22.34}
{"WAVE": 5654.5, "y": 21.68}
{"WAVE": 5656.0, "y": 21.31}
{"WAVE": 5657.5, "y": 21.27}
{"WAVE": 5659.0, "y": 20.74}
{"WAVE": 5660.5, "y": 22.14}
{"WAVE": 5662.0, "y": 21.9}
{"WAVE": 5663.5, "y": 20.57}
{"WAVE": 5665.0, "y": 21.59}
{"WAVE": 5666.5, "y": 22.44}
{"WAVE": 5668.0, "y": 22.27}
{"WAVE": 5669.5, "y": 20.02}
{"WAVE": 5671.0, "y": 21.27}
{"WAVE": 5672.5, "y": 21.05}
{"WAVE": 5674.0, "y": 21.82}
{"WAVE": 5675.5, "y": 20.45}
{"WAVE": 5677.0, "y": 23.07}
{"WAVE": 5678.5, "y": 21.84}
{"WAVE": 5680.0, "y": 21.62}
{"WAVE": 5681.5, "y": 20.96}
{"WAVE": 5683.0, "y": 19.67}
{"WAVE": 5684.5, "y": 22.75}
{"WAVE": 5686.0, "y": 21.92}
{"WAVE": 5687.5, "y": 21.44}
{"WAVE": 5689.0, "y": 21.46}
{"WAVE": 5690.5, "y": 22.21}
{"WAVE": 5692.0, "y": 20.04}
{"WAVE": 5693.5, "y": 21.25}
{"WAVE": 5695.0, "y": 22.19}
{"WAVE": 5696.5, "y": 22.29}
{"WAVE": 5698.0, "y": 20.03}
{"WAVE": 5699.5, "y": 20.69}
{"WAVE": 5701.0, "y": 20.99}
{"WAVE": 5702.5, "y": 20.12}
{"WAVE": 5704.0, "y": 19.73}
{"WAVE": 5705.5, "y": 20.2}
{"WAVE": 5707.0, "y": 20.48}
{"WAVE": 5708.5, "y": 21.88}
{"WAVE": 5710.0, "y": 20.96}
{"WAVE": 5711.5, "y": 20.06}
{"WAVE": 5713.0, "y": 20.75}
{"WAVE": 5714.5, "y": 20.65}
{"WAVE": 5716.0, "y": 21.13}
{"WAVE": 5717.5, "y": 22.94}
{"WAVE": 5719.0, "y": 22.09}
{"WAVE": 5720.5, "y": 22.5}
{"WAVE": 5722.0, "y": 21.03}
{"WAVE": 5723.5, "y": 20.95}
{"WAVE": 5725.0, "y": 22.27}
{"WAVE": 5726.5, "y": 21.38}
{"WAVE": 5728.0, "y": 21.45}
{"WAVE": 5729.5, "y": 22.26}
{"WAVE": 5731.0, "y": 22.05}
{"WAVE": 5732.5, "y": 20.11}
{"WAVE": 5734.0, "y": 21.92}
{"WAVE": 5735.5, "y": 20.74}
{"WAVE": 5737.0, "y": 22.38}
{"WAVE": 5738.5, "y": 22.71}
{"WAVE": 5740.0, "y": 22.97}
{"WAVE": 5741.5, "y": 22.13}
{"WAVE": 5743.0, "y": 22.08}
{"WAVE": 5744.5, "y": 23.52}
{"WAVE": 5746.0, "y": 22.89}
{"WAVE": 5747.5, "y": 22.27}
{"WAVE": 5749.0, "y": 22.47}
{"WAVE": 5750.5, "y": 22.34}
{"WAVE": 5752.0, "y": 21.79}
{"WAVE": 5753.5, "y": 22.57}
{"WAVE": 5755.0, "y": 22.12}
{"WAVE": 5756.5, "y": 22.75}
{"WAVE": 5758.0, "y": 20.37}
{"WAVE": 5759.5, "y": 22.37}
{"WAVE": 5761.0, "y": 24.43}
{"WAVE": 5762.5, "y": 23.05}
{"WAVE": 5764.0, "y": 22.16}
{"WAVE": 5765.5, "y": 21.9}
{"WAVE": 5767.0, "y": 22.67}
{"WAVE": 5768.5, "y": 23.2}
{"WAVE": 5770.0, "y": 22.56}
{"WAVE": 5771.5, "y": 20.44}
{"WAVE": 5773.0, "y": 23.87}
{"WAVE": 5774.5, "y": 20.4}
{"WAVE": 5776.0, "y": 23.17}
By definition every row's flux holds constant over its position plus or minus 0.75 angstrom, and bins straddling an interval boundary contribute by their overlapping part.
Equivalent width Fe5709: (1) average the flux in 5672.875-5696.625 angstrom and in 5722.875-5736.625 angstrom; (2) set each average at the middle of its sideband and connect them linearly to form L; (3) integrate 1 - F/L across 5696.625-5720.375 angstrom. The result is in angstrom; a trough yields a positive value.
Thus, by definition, 0.6 angstrom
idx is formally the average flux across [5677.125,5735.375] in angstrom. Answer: 21.3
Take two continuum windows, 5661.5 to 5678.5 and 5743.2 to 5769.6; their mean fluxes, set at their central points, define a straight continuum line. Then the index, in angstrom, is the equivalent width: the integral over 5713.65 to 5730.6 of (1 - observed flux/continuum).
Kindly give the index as 0.3 angstrom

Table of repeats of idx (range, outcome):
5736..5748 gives 22.6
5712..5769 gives 22.1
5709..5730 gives 21.5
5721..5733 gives 21.5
